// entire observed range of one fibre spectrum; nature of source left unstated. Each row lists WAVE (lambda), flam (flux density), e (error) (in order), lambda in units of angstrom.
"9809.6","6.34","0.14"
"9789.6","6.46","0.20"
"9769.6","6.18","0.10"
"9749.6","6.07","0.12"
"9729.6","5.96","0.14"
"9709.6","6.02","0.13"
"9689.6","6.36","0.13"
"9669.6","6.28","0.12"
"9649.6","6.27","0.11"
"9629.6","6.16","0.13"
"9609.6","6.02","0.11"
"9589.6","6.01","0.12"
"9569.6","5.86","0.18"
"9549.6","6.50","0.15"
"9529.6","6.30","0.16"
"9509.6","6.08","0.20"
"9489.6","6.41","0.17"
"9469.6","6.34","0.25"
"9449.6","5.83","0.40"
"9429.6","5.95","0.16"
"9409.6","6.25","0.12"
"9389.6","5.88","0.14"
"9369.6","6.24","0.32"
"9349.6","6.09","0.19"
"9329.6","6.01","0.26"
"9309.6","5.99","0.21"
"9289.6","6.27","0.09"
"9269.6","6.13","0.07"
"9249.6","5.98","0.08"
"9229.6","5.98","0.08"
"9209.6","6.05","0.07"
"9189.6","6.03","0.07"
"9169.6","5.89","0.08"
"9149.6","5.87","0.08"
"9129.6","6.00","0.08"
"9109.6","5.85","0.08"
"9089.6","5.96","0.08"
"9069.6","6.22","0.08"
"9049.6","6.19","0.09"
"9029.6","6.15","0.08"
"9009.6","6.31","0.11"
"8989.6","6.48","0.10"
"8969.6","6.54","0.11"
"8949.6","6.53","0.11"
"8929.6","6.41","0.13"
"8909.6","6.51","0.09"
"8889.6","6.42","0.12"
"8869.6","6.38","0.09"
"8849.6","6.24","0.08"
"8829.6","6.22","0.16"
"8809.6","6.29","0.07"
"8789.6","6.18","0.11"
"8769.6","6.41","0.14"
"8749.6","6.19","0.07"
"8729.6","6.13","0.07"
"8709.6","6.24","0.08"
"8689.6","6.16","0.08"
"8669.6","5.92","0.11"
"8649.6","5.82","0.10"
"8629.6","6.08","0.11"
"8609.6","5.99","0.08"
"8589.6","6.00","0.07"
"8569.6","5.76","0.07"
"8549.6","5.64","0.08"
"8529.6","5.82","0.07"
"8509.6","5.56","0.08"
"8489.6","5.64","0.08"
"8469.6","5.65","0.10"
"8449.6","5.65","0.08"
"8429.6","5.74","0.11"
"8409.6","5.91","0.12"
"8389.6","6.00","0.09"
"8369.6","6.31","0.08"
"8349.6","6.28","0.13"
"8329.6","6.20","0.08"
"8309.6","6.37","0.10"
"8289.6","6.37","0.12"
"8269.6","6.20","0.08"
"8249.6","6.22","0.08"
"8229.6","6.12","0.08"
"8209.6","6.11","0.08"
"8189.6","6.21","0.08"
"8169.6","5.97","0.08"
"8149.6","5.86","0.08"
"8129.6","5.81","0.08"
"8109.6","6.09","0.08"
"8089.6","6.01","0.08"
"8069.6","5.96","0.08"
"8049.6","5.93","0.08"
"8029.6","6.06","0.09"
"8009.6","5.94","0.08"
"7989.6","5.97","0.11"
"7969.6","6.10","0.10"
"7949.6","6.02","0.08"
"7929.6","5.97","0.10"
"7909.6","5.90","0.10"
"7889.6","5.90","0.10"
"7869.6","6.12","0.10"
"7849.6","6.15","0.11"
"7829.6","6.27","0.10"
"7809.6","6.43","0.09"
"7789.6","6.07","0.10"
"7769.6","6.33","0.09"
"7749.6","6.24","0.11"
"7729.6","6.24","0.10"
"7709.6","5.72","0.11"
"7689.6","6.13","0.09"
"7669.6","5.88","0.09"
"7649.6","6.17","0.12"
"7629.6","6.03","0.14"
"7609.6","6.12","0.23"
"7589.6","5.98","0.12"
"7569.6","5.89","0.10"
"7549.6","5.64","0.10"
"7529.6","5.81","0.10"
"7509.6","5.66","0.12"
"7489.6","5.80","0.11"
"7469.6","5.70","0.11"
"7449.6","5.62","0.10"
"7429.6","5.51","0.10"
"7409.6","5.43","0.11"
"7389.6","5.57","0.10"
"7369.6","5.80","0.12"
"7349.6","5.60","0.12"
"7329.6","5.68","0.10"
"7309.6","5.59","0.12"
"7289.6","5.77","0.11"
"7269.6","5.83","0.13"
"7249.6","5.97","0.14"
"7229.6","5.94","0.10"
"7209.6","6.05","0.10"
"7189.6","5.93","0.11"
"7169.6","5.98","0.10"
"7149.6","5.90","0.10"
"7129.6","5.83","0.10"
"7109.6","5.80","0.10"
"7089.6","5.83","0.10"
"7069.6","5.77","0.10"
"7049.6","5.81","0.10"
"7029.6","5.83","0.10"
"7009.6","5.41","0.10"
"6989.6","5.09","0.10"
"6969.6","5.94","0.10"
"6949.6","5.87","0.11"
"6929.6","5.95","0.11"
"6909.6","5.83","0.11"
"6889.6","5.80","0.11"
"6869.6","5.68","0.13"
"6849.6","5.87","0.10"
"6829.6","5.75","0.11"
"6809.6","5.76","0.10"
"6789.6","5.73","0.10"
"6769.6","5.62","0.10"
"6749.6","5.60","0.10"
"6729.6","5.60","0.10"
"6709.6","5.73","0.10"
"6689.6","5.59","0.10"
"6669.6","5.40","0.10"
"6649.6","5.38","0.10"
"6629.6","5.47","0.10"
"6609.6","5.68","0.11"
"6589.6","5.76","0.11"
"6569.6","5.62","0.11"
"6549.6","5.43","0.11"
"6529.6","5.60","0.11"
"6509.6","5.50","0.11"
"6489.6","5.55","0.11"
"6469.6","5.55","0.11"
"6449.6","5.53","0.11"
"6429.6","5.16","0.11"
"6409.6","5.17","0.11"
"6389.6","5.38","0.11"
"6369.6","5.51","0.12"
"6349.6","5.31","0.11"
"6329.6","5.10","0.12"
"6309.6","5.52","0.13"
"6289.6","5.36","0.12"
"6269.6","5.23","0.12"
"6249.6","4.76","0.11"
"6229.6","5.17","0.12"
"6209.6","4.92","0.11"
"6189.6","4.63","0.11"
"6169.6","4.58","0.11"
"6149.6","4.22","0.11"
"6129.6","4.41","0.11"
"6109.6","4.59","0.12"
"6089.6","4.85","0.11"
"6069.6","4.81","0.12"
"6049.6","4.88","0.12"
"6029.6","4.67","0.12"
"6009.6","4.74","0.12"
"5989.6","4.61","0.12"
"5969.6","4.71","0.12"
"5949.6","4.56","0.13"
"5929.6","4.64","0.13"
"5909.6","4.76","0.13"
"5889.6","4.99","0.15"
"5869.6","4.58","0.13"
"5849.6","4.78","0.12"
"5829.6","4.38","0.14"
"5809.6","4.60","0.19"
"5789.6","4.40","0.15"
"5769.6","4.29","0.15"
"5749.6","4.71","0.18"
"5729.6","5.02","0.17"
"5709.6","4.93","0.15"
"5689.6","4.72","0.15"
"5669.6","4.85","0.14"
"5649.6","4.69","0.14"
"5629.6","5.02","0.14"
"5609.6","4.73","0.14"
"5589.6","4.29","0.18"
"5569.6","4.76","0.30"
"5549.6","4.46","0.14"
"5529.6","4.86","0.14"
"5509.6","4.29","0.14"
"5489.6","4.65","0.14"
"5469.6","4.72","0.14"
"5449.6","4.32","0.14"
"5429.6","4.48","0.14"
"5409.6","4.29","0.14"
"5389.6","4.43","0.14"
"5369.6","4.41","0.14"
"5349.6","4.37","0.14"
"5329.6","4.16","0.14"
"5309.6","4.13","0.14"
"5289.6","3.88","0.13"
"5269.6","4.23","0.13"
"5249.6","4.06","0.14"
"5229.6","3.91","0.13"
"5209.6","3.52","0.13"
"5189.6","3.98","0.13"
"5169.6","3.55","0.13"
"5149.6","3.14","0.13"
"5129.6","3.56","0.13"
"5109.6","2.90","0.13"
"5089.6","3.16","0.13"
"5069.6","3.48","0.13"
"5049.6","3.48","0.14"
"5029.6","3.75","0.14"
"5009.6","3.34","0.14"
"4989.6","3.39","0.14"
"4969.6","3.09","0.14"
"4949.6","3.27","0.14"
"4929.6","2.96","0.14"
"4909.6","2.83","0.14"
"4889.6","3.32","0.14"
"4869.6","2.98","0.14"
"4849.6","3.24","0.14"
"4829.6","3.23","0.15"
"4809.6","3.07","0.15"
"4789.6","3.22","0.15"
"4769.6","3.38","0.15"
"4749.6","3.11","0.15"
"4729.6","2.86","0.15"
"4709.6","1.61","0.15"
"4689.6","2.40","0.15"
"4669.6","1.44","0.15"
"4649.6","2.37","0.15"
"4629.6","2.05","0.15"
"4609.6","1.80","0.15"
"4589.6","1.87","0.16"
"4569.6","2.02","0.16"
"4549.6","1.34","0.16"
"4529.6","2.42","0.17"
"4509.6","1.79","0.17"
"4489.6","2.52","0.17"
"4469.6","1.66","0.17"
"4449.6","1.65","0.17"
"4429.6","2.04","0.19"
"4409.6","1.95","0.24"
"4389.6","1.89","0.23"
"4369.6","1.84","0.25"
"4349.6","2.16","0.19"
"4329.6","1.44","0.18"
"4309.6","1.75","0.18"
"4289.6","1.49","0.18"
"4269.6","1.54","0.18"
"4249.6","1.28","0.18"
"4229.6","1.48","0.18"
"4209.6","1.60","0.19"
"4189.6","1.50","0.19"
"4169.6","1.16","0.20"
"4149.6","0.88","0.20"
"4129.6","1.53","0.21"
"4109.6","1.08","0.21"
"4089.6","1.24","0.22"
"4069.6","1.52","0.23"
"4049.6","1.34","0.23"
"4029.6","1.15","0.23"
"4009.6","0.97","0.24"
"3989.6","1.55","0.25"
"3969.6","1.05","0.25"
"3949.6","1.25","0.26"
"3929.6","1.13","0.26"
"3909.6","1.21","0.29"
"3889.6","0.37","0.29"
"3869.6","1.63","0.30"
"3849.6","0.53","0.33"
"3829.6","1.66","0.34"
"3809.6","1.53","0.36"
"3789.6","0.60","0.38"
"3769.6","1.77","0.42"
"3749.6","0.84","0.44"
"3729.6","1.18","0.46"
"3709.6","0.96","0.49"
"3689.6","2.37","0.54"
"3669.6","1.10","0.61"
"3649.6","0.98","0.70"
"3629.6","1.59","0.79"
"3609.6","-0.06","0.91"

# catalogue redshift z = 0.187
